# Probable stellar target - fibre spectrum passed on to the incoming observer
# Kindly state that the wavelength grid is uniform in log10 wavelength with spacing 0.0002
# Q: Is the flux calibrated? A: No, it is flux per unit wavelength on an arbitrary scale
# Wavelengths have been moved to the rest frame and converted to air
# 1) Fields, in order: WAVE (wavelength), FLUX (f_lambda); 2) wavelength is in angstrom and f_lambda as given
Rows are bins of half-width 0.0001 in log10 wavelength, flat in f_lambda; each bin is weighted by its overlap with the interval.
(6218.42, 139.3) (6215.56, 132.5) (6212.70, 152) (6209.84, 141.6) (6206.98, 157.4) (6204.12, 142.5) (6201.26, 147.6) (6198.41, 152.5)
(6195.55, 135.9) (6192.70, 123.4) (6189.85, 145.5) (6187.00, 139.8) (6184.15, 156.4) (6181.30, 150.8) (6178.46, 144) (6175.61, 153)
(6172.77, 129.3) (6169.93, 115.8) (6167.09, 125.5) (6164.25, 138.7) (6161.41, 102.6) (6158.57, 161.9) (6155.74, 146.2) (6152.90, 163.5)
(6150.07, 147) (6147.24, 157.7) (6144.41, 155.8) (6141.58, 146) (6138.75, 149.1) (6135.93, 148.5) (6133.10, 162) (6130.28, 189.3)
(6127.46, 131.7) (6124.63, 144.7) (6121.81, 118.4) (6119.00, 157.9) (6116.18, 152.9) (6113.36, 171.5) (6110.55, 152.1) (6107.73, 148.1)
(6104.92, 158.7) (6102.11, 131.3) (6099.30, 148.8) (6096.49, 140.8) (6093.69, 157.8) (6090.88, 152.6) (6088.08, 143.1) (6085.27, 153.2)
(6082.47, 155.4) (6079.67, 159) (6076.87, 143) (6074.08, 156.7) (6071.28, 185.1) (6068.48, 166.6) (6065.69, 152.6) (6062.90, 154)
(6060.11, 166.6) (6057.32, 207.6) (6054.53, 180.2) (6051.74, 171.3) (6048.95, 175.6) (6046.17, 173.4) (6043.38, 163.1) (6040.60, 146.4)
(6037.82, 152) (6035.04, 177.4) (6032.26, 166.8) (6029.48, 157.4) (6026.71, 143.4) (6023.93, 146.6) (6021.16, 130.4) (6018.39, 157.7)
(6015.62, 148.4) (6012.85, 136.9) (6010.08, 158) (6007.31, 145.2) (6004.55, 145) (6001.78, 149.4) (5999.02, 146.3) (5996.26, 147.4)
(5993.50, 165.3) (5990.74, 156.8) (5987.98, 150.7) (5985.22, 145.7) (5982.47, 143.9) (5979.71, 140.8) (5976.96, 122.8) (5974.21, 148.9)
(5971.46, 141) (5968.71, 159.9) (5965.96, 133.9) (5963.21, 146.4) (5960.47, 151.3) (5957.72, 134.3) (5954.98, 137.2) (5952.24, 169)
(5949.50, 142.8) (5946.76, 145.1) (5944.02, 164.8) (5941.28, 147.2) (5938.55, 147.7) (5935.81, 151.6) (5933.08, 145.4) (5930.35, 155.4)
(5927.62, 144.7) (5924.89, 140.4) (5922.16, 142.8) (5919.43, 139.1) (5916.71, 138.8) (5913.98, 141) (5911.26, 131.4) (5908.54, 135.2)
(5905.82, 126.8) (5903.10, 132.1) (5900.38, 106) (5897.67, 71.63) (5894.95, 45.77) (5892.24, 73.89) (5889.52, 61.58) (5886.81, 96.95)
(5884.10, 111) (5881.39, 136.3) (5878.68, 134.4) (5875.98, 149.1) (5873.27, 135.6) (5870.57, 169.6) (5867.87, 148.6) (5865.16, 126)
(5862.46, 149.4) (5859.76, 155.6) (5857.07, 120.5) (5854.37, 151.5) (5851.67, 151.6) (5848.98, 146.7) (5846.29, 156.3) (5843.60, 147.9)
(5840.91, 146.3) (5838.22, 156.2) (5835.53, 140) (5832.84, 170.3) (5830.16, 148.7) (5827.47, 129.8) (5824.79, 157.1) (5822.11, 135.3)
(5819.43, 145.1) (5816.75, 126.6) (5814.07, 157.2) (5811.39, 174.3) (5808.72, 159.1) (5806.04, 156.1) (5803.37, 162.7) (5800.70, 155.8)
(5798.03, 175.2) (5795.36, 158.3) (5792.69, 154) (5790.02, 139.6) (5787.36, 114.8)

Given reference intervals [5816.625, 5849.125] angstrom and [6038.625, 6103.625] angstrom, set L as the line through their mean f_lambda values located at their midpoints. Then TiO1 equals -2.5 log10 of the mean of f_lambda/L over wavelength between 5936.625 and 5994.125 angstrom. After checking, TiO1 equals 0.05 mag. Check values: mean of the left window 147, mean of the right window 160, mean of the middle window 147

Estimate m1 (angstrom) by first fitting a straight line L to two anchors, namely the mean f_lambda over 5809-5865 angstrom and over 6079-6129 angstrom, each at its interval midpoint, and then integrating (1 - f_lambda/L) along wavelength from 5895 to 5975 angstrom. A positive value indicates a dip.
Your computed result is 5.1 angstrom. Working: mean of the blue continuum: 148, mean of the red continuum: 149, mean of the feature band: 139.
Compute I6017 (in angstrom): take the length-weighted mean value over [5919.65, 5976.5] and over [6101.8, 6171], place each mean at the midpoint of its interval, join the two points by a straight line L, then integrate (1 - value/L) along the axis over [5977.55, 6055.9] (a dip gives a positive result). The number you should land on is -3.7 angstrom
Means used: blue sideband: 147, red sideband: 147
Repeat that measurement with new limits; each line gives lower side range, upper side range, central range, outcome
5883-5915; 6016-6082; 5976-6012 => -1.92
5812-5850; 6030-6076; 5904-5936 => 3.17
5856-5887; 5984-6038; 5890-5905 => 5.81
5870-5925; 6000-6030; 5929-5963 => -4.93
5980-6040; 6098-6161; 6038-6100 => -4.30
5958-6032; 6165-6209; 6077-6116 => -2.03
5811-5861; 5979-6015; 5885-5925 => 9.93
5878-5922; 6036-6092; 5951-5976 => -2.80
